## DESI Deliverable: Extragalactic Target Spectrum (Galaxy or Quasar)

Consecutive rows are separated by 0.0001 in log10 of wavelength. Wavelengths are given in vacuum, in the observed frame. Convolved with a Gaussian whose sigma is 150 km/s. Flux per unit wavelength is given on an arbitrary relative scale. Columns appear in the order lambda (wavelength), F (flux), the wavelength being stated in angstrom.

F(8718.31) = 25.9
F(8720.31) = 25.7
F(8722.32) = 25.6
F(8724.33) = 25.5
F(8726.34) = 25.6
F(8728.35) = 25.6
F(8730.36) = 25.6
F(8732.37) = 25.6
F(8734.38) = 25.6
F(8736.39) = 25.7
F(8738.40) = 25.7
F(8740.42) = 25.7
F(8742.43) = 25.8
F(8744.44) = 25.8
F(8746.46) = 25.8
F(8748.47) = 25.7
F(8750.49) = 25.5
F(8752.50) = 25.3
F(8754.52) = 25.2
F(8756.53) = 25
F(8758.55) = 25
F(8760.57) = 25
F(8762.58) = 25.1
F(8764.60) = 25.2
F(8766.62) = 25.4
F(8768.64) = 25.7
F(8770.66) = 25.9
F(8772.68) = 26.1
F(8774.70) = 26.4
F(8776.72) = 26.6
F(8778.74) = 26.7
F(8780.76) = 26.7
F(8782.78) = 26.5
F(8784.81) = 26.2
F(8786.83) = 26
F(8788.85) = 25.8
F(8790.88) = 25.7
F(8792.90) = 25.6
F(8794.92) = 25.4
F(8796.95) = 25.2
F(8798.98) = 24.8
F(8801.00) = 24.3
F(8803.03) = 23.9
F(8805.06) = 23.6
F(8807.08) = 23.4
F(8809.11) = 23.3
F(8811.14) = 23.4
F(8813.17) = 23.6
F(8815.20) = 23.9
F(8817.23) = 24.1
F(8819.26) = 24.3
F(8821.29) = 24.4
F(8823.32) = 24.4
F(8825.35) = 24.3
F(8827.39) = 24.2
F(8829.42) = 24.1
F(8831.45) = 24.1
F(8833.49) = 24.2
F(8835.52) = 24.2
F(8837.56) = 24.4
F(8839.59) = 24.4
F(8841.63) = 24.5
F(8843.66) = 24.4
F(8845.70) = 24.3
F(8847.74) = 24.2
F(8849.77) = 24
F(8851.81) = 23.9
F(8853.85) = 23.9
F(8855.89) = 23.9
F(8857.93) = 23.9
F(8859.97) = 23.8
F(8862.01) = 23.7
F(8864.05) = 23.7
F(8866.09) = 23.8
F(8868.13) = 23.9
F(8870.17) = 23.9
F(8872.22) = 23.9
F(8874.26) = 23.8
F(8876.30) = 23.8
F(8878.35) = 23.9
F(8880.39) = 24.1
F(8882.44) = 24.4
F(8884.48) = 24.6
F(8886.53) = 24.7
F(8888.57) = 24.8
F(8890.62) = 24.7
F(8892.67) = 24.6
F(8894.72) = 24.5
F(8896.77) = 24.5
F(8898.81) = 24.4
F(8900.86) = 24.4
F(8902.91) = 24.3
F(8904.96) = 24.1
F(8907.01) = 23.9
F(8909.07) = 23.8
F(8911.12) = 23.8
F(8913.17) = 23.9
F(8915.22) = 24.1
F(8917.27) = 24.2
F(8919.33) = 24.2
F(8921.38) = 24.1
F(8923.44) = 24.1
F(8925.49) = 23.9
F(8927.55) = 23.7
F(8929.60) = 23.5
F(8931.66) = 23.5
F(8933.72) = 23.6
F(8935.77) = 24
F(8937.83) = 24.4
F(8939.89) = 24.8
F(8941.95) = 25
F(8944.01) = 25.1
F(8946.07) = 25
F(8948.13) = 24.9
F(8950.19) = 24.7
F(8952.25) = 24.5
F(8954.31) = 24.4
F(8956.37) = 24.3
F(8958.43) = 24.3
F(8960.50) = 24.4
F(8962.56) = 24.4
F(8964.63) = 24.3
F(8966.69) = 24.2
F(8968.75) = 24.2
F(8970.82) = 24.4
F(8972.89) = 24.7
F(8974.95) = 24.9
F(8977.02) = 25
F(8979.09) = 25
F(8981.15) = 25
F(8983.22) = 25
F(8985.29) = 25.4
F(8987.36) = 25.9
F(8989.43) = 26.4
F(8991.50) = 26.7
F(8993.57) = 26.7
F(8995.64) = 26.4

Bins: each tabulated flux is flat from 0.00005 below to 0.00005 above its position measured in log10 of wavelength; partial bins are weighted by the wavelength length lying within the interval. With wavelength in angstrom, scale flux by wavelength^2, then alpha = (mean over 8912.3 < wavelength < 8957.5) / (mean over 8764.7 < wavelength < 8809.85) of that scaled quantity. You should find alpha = 0.99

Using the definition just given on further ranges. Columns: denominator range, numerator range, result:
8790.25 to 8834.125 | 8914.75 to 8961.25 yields 1.03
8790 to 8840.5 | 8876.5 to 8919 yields 1.02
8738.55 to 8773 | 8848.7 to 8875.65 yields 0.96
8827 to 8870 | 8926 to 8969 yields 1.03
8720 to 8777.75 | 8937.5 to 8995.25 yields 1.02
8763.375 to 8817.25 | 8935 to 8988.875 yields 1.02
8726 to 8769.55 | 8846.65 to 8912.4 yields 0.98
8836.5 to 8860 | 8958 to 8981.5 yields 1.05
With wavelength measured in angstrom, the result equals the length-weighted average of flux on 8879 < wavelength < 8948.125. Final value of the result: 24.3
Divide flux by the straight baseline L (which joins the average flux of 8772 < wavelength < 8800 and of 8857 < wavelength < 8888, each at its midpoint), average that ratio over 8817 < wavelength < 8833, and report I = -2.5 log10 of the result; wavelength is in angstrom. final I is 0.038 mag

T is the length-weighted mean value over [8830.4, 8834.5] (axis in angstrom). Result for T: 24.1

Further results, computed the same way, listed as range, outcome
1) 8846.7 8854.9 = 24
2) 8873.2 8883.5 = 24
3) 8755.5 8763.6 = 25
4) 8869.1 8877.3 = 23.9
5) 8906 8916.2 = 23.9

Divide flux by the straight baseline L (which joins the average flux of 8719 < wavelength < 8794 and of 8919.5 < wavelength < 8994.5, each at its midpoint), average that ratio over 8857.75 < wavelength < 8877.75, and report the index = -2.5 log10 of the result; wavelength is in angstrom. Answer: 0.06 mag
